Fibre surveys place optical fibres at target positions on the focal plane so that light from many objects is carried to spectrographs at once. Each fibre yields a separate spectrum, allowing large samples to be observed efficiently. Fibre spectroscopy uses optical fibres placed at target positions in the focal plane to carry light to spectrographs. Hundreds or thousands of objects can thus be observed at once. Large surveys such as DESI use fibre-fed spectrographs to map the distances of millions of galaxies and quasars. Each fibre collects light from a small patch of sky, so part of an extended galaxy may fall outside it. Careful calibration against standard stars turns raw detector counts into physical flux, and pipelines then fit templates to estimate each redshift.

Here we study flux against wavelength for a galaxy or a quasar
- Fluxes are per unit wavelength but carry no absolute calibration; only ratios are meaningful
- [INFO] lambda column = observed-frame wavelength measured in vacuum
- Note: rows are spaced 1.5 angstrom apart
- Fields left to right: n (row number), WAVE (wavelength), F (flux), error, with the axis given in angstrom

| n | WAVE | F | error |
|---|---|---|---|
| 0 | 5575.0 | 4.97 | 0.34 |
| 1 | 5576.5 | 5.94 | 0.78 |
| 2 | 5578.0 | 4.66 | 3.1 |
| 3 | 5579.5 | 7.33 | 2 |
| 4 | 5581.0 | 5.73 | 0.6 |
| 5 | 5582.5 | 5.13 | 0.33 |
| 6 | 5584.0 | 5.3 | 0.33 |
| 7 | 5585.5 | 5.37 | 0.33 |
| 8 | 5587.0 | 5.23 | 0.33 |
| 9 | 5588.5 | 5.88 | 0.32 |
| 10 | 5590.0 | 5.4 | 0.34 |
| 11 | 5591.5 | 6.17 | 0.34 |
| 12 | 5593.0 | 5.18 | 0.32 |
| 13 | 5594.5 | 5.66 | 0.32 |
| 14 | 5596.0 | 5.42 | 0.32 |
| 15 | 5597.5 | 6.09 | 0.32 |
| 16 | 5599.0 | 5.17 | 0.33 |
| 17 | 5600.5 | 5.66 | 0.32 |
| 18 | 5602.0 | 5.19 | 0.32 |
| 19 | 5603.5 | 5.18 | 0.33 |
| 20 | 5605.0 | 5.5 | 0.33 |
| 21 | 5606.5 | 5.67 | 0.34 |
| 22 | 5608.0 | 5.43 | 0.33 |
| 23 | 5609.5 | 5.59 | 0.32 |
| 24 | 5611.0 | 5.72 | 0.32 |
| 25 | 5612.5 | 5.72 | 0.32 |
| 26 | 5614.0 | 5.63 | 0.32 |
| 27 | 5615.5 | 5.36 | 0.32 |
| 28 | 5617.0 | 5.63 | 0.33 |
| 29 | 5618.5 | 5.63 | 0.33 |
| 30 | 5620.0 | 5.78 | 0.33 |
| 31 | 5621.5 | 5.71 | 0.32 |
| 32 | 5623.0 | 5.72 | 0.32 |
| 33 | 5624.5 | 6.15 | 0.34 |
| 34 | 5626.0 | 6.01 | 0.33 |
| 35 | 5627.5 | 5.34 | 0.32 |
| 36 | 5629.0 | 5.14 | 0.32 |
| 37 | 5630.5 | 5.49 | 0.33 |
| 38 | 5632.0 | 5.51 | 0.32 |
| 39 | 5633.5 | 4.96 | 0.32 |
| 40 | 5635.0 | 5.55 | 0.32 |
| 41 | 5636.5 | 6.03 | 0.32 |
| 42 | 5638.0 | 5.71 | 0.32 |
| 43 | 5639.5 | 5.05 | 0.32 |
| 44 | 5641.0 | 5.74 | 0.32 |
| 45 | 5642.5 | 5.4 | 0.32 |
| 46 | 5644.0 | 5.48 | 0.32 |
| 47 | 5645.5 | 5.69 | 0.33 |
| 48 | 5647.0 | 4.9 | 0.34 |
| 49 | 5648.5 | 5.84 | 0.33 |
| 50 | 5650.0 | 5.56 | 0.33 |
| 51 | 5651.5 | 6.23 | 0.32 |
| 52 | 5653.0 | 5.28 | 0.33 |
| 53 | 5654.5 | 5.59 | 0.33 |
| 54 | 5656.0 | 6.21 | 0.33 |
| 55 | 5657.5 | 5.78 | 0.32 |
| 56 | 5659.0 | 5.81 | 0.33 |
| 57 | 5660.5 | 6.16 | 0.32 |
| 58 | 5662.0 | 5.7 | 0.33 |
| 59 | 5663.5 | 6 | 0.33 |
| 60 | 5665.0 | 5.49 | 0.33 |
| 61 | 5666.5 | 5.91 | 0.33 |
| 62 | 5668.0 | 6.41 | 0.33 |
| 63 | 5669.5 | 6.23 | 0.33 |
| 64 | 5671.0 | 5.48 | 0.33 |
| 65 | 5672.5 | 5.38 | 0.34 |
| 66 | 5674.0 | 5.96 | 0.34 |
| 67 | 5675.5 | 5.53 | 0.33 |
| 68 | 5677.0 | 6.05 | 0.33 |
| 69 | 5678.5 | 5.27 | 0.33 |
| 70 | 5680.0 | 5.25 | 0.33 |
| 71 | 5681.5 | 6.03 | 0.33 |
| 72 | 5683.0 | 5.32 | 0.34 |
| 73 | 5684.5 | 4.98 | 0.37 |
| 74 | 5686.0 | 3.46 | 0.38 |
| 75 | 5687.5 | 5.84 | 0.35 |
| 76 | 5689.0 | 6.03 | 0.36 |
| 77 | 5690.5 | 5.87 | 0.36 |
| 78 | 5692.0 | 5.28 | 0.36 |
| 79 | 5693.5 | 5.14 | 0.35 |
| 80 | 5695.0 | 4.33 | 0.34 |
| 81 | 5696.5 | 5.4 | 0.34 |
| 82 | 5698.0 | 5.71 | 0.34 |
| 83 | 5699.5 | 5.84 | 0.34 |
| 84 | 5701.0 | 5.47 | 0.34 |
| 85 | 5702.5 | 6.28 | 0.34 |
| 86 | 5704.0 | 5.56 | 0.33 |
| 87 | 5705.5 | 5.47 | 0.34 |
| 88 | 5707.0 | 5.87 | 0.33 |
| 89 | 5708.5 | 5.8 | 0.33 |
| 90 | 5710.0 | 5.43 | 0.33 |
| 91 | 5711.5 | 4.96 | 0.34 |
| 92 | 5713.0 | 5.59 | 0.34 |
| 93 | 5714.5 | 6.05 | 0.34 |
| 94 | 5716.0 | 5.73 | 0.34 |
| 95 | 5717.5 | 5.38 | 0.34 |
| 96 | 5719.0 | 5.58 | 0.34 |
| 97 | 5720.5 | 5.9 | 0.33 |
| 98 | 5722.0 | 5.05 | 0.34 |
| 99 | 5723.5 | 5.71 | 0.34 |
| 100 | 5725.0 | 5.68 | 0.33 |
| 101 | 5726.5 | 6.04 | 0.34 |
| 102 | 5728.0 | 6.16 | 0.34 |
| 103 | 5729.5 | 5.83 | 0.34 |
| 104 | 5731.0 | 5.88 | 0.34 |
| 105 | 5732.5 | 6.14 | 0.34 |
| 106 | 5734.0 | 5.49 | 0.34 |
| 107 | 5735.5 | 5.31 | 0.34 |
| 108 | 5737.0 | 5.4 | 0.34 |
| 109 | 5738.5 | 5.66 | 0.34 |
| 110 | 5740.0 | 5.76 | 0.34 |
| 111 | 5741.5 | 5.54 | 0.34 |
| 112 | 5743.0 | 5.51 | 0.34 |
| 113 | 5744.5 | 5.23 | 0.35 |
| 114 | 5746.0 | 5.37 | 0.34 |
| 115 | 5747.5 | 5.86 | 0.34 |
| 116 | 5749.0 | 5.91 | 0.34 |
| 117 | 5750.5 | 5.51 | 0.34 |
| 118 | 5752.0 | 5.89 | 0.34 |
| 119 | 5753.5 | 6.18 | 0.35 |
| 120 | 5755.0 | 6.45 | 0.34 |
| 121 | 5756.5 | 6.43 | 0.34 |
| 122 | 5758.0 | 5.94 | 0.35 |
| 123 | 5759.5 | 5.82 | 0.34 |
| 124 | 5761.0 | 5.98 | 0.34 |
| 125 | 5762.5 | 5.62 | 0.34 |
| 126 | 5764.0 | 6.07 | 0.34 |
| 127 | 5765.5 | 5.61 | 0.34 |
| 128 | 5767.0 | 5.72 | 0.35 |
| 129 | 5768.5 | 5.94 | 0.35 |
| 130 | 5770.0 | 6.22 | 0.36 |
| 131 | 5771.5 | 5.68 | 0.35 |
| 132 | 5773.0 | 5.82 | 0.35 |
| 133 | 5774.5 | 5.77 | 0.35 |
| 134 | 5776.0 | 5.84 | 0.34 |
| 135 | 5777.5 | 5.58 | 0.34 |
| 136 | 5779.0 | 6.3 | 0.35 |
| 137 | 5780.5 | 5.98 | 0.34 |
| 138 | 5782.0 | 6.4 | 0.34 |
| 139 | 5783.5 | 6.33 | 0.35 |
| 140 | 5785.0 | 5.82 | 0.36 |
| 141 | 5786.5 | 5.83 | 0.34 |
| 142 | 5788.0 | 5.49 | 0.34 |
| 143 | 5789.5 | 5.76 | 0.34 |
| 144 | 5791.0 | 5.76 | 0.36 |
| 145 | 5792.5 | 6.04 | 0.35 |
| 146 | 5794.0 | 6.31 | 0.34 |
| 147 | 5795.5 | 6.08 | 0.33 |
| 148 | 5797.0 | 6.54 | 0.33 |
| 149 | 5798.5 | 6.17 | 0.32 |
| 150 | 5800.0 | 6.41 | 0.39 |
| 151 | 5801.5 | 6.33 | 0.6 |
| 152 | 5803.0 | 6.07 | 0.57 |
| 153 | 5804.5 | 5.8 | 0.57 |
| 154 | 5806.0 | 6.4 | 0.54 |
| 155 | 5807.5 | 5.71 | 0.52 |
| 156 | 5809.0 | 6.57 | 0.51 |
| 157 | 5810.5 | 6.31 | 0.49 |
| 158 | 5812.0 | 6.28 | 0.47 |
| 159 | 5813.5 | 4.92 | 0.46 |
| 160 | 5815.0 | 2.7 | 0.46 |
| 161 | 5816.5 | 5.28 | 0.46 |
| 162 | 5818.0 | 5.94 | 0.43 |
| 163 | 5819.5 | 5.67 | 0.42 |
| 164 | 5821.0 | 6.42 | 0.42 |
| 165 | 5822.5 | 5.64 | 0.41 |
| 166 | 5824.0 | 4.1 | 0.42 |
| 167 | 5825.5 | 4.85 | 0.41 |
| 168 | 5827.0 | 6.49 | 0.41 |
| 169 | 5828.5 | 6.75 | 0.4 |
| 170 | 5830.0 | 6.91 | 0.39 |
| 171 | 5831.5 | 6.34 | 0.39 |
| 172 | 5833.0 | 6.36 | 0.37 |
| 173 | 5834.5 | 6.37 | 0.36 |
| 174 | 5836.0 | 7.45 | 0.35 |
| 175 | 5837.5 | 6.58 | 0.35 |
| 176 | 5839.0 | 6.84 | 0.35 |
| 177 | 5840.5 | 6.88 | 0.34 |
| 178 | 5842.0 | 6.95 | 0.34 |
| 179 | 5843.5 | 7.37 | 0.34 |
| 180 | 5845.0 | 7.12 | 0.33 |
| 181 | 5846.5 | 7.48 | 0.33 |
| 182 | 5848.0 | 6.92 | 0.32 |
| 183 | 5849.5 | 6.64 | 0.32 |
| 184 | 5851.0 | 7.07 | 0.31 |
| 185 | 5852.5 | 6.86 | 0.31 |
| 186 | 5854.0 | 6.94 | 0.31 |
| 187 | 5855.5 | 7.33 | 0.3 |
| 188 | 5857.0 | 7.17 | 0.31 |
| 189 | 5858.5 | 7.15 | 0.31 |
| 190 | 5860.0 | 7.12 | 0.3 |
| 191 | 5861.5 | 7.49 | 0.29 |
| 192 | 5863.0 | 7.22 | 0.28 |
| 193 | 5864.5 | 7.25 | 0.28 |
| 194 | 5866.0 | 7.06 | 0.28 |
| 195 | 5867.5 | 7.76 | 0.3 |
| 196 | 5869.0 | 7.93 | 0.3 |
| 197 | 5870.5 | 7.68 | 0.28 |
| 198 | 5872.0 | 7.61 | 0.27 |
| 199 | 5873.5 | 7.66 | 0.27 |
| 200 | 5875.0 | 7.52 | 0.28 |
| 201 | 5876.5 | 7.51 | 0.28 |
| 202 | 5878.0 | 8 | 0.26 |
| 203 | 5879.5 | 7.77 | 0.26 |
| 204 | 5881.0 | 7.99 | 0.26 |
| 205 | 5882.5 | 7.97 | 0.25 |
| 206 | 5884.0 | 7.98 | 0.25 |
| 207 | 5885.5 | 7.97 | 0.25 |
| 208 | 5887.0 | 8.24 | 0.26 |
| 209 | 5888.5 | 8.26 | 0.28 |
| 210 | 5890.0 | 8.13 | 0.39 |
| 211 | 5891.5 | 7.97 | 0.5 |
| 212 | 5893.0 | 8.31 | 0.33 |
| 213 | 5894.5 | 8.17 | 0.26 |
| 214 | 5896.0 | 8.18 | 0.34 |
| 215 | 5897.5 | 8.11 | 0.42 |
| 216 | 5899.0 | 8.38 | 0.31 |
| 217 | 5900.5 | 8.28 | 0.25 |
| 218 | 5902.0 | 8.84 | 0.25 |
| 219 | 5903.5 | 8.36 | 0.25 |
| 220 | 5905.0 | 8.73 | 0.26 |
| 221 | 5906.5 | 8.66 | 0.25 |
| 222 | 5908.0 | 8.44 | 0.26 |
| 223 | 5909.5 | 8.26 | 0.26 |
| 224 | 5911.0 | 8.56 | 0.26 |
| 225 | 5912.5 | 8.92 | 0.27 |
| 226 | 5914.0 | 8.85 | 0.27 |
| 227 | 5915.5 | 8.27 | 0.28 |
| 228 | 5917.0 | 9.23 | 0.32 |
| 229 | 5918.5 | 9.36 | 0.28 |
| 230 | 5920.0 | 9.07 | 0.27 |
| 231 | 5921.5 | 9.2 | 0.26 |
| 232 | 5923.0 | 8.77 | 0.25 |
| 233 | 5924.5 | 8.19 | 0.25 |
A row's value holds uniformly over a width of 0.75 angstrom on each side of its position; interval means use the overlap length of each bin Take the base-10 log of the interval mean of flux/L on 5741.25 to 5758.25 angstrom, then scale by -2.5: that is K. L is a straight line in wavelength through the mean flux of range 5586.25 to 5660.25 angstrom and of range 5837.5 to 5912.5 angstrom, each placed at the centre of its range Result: 0.15 mag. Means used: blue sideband 5.59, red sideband 7.72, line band 5.82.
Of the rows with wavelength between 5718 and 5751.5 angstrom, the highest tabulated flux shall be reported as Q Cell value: 6.16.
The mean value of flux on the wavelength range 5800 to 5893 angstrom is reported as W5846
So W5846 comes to 6.85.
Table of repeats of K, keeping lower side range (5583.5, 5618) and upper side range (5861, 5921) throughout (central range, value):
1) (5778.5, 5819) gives 0.23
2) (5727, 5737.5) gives 0.17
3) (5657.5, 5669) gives 0.03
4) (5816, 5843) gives 0.22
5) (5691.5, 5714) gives 0.18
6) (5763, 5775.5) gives 0.20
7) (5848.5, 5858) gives 0.12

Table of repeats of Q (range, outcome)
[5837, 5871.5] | 7.93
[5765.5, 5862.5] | 7.49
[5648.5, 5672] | 6.41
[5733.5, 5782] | 6.45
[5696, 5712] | 6.28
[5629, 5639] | 6.03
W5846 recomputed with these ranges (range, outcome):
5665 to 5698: 5.49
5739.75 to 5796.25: 5.88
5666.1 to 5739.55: 5.59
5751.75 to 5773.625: 5.96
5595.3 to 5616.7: 5.53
